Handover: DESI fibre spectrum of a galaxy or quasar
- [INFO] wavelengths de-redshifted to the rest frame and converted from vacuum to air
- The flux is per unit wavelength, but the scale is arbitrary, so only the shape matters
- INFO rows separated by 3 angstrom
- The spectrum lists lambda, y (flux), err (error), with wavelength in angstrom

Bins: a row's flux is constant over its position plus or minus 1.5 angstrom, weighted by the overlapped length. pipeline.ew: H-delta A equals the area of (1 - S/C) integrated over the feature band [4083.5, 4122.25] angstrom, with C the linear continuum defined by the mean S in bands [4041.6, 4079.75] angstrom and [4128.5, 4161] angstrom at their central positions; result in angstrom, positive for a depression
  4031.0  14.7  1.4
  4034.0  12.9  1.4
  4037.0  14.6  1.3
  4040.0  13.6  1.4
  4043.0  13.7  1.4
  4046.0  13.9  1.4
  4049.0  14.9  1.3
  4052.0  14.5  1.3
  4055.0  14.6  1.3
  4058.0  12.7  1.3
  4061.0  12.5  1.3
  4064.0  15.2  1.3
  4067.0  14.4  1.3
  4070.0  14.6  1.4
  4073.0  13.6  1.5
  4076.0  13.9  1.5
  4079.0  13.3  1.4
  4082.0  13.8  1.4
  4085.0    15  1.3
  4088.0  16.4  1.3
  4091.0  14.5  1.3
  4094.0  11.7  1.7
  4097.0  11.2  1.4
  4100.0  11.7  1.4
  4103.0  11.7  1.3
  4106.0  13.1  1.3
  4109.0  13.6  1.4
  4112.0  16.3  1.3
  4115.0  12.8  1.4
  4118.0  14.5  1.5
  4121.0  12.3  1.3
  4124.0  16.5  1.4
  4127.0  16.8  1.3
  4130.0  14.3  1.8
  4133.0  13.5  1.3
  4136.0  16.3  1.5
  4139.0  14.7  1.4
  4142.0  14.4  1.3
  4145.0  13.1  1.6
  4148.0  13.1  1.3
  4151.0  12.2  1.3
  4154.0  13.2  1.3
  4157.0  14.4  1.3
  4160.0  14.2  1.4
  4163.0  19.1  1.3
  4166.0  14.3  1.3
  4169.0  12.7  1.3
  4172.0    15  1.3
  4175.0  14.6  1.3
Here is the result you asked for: 1.4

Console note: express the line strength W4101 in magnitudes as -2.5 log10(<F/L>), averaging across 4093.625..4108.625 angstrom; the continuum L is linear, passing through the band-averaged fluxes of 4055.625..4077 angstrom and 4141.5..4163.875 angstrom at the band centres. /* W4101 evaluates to 0.162 mag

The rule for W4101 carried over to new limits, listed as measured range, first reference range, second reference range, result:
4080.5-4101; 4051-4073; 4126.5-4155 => 0.04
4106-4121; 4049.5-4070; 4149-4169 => 0.02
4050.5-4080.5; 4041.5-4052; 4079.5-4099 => 0.00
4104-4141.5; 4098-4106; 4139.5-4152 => -0.15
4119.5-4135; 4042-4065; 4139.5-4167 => -0.04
